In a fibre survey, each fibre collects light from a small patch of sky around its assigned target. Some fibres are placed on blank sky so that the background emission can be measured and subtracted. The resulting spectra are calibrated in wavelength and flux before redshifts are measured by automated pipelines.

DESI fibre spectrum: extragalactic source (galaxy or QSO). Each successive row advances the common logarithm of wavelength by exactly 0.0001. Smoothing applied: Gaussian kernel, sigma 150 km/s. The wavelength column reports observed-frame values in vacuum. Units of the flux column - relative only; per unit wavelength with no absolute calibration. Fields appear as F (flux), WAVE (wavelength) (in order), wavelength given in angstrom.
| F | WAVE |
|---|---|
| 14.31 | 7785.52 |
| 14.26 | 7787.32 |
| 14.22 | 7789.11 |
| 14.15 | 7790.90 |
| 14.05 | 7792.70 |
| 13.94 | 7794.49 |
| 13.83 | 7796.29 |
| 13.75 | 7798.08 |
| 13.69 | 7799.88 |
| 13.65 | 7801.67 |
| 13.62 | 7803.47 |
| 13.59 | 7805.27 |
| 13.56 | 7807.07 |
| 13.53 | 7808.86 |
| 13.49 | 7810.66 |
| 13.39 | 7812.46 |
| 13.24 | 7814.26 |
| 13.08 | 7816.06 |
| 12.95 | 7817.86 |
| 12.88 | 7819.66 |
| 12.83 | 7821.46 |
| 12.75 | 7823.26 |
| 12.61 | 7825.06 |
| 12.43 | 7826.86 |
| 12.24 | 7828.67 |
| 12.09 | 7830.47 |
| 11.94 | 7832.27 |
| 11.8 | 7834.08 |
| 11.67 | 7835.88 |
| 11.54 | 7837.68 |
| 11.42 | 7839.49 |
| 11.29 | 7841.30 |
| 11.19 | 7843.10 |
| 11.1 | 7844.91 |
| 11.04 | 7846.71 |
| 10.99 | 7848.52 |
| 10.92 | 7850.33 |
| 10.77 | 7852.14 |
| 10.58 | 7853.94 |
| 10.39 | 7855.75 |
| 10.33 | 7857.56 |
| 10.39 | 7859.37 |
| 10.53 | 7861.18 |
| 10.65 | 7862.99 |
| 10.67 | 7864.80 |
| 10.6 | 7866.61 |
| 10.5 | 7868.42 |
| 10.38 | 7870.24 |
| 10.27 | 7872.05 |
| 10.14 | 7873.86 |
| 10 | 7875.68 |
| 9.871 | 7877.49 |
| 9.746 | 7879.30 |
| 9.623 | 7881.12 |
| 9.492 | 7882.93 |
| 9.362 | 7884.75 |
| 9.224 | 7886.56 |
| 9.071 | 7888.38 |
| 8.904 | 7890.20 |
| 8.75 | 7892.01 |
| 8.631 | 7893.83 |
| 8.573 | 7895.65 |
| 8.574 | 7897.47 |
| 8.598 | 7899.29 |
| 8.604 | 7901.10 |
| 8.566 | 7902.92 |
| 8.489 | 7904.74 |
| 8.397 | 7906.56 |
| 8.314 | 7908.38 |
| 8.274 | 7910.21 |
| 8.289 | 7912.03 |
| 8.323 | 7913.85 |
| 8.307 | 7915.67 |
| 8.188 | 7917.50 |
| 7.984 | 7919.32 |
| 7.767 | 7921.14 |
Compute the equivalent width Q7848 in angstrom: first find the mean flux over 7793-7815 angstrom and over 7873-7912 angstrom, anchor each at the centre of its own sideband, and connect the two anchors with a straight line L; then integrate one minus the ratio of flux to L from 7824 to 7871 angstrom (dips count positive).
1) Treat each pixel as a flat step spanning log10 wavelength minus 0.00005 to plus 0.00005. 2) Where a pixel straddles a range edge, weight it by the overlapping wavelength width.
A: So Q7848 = 0.74 angstrom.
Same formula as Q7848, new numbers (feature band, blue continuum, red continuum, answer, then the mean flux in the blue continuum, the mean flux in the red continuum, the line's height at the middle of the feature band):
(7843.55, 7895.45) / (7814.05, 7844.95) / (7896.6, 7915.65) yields 0.7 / 12.2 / 8.44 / 10.2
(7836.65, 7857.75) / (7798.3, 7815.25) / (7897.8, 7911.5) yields 0.8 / 13.5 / 8.46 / 11.4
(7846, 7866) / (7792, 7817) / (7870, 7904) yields 0.4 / 13.6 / 9.26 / 10.9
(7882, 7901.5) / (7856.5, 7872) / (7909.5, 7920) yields 0.8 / 10.5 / 8.23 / 9.26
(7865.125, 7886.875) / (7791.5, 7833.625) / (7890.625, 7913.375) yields -0.2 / 13.2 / 8.51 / 9.87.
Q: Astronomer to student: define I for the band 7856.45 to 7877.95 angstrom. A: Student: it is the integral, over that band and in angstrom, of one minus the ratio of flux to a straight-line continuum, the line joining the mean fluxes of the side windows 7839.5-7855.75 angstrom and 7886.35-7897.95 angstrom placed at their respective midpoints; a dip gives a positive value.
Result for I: -0.8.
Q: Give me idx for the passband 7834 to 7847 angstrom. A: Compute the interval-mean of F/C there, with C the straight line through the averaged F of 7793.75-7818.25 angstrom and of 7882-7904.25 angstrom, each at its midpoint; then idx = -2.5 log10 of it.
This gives 0.029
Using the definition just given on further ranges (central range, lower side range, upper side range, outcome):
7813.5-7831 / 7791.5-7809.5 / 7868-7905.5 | -0.01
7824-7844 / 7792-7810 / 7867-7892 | 0.02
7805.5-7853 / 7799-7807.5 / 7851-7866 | 0.00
